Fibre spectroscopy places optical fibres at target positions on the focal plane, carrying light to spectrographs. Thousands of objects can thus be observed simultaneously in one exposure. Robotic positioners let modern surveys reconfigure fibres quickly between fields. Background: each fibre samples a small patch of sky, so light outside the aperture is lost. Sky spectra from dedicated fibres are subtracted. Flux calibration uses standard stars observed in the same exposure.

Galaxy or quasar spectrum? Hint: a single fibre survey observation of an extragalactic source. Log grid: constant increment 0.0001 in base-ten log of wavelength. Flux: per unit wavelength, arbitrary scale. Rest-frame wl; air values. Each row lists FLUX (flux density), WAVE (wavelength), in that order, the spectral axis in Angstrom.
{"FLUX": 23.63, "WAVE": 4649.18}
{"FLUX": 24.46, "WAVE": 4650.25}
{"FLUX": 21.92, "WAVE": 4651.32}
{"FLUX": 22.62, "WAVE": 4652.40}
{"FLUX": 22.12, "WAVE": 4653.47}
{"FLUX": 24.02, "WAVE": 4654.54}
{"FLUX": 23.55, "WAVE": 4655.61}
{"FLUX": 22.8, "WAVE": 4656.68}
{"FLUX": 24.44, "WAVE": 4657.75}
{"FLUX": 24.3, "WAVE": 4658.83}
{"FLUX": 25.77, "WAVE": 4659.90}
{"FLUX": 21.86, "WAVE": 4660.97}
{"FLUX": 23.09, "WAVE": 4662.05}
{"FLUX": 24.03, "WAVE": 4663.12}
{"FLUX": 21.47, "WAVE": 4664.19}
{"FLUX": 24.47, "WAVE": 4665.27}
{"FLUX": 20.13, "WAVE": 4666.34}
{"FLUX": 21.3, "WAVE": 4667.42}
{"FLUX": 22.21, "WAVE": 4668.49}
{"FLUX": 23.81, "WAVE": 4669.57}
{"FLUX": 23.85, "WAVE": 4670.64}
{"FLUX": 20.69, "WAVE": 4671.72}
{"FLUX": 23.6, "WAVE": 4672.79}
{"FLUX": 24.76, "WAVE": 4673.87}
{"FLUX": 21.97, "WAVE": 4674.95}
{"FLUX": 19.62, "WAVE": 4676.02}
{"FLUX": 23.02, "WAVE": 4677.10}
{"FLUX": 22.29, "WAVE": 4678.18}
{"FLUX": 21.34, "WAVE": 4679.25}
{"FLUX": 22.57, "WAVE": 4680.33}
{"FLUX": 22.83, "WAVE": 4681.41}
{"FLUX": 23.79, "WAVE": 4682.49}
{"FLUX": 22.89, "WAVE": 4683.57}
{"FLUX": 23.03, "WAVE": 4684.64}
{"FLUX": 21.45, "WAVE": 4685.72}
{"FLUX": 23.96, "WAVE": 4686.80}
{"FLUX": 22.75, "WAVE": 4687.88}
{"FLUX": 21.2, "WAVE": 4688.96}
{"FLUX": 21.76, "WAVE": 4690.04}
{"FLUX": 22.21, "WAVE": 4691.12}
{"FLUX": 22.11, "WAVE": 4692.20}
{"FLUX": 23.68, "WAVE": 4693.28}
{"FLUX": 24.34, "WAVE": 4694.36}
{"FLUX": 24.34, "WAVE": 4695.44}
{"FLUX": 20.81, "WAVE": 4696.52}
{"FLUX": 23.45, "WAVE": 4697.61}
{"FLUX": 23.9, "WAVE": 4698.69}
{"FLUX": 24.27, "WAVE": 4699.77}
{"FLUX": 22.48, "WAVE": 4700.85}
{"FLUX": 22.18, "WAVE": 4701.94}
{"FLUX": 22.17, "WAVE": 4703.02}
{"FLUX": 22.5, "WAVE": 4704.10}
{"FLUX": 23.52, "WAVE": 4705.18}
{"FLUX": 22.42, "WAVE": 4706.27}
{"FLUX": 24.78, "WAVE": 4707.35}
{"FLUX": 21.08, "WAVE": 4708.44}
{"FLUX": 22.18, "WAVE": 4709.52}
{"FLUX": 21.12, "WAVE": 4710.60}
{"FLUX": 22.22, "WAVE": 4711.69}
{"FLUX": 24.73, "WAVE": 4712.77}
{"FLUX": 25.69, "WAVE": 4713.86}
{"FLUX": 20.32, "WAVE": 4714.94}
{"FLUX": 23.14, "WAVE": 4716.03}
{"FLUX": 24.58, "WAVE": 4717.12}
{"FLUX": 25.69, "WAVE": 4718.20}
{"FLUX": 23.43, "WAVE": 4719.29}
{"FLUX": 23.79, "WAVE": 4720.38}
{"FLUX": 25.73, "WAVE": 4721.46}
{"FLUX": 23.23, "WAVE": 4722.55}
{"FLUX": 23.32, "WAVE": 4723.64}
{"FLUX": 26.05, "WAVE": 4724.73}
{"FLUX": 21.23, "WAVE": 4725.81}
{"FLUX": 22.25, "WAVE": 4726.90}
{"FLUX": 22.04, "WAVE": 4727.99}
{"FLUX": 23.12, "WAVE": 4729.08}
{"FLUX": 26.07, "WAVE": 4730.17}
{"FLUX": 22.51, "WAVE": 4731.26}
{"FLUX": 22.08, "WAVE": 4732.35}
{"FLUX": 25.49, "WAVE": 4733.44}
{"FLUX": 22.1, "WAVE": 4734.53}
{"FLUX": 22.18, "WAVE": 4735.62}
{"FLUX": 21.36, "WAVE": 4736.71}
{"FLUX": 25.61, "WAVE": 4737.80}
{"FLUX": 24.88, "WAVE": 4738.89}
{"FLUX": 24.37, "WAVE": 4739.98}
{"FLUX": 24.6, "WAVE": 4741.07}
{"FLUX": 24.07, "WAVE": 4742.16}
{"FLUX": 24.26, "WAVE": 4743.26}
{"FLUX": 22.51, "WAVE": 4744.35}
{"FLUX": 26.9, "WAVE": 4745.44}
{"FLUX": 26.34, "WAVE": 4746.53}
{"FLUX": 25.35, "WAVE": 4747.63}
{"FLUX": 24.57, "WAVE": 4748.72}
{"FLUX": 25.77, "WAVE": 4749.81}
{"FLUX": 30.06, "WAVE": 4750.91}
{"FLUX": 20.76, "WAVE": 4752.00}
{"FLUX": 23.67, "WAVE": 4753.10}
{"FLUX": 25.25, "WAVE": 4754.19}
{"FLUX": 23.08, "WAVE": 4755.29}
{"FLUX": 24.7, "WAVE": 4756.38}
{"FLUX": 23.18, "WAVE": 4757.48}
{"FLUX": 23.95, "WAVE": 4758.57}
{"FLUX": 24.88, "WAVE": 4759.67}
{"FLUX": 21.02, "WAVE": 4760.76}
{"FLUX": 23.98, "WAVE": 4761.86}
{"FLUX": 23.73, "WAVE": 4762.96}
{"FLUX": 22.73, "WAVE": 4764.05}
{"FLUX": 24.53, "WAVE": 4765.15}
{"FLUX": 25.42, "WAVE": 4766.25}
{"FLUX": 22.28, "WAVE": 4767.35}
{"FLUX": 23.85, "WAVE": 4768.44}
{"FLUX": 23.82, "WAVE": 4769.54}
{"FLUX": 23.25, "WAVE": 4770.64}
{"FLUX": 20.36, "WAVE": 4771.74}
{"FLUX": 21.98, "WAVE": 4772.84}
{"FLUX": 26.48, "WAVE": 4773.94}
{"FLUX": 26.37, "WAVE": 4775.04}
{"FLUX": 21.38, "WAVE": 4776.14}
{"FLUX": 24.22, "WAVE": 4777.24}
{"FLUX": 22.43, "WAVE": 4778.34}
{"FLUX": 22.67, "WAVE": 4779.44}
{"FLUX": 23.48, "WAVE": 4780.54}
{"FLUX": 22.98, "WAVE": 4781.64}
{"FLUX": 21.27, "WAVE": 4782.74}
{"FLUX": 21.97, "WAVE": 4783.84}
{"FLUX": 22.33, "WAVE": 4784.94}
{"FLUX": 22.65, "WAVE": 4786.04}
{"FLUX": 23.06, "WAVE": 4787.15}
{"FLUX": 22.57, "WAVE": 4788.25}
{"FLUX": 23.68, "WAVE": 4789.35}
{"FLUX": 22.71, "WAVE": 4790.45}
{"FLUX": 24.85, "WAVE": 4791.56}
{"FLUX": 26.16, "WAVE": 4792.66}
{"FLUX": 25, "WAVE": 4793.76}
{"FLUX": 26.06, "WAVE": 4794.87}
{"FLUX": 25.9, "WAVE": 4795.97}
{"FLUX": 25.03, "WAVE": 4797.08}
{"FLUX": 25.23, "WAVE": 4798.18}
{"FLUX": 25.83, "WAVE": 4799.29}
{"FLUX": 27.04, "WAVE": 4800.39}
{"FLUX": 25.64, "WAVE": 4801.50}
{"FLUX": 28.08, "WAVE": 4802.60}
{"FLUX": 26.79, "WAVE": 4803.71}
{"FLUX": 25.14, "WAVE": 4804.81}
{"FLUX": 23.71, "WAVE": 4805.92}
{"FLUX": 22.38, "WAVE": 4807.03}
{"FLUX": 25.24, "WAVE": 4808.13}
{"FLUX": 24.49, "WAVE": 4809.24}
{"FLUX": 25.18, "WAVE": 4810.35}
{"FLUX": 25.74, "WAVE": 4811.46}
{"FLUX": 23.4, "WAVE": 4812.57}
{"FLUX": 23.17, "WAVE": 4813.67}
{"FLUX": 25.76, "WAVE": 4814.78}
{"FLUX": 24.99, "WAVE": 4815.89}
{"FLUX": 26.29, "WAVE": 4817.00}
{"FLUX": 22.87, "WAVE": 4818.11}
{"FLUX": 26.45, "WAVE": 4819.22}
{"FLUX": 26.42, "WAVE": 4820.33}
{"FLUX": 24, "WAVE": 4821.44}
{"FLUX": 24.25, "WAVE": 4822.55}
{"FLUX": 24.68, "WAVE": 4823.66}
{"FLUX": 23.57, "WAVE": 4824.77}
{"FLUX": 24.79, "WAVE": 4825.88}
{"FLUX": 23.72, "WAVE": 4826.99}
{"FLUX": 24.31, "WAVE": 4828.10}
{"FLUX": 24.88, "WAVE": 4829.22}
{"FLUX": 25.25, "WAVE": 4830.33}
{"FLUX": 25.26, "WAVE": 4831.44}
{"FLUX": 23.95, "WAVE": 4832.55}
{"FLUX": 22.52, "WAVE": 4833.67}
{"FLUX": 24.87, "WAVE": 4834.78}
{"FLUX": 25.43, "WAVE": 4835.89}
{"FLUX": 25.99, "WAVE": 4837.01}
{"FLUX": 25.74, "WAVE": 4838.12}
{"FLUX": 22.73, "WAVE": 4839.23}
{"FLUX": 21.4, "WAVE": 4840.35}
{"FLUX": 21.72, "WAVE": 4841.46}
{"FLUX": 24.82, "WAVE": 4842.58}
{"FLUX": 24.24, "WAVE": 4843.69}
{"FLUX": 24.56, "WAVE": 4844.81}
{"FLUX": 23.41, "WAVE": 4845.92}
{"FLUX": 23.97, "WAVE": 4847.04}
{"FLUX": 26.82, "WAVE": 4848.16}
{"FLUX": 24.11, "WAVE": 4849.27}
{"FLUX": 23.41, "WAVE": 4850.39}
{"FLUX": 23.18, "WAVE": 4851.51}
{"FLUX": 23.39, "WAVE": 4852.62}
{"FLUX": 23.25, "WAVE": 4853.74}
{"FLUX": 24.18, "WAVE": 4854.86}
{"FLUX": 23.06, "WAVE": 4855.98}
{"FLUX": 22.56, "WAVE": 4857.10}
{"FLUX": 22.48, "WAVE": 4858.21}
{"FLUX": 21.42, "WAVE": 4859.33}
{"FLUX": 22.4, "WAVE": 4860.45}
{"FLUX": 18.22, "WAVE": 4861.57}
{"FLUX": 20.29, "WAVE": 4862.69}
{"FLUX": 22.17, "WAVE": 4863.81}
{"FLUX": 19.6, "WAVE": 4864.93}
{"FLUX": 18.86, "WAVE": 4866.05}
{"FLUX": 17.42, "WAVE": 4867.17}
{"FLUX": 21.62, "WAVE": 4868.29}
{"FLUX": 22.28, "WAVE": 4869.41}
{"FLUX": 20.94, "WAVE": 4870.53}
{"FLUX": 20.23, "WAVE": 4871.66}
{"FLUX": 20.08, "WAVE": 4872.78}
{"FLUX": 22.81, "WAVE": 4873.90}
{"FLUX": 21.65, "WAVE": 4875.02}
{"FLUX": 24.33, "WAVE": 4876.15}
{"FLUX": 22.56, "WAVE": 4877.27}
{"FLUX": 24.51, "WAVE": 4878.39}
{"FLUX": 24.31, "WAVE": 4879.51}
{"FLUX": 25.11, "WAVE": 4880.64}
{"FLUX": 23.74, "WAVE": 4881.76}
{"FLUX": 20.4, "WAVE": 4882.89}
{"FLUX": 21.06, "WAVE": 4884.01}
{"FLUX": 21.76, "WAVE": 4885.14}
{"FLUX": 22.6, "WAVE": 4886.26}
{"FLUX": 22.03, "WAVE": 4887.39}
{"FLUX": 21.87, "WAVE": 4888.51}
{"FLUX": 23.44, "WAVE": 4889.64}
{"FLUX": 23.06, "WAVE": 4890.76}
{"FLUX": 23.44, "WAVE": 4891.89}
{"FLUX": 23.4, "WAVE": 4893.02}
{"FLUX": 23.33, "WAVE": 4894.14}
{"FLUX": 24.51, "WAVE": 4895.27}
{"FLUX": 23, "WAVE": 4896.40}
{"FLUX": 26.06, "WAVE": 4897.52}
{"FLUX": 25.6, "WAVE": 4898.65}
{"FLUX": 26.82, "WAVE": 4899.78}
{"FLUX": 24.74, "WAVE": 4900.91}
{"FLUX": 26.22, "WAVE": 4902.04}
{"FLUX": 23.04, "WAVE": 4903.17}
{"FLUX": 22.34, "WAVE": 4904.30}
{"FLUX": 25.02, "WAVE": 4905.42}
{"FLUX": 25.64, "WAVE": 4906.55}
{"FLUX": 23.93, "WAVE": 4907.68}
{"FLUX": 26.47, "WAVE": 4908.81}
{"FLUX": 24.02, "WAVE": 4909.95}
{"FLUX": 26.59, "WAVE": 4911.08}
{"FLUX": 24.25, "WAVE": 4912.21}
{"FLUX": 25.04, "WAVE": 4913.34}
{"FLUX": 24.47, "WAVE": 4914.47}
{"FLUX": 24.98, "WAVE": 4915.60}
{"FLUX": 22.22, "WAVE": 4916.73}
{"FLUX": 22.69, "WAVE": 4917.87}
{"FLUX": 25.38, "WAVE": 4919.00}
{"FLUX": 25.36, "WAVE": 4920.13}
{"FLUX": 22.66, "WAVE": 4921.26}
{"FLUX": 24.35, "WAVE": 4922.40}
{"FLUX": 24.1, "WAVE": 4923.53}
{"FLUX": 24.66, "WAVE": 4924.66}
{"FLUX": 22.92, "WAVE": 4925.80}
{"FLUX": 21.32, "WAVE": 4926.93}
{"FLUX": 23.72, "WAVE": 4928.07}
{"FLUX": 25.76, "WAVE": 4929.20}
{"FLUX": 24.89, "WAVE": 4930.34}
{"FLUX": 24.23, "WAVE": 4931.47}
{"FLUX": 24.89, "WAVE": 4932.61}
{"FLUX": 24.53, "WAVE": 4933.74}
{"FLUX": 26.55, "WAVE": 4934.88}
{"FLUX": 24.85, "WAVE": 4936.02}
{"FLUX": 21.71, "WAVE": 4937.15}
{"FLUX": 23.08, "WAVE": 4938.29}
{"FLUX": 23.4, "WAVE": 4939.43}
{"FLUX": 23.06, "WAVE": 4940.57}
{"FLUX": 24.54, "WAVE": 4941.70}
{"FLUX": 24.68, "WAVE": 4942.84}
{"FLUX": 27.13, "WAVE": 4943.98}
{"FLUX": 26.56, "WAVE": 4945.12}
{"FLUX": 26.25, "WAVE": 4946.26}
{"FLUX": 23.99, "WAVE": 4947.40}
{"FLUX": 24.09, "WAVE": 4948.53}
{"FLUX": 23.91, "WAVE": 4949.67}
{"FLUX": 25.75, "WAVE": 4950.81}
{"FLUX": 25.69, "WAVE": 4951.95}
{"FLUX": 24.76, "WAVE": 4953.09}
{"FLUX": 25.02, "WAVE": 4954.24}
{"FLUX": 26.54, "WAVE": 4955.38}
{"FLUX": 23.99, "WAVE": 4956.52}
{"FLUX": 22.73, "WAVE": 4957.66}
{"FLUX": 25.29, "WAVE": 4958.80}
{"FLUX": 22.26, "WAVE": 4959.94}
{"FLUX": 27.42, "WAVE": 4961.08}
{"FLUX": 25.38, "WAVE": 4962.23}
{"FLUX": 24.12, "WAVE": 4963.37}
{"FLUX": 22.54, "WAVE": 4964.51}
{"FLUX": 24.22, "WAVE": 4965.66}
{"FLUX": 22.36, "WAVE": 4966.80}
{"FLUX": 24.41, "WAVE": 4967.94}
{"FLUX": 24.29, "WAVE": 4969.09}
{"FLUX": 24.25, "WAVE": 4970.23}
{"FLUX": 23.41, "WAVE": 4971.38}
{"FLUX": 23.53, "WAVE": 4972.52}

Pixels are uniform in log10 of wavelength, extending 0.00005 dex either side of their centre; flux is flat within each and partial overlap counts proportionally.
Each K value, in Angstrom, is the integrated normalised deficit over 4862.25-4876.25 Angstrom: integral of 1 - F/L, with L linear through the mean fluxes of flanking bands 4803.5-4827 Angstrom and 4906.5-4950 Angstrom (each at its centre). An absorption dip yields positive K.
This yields 2.1 Angstrom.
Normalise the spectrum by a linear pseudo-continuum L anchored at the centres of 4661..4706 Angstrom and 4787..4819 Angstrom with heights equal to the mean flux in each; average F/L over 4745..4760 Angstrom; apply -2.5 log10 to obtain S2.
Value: -0.04 mag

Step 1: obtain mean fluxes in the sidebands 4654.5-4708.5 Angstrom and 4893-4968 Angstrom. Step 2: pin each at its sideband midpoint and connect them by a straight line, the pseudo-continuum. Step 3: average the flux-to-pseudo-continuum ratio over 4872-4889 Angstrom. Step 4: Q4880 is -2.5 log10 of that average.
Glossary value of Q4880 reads 0.07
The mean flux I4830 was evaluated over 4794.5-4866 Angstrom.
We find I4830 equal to 24.1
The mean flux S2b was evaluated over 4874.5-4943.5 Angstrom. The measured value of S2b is 24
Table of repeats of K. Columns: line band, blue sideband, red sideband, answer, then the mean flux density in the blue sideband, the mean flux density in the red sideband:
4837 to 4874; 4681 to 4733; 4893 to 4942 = 2.43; 23.1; 24.3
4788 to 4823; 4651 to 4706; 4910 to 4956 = -2.02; 22.8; 24.5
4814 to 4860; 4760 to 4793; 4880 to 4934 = -1.08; 23.3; 24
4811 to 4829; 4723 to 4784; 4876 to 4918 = -0.62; 23.7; 23.9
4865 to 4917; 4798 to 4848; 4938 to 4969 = 2.84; 24.7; 24.6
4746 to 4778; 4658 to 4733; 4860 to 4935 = -1.30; 23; 23.3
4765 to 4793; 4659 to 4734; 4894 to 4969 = 0.26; 23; 24.5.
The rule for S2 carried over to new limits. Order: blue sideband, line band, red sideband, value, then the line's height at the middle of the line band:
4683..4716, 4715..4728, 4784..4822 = -0.02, 23.2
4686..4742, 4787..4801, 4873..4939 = -0.06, 23.5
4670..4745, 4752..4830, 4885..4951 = -0.03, 23.6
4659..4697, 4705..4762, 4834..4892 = -0.05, 22.7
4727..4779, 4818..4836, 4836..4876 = -0.08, 22.9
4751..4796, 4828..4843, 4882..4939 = -0.02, 23.8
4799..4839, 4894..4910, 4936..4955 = 0.00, 24.7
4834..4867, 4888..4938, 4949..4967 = -0.02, 23.9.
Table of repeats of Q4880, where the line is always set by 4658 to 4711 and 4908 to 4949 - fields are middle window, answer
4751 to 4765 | -0.02 mag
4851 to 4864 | 0.08 mag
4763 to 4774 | 0.00 mag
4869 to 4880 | 0.08 mag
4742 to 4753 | -0.08 mag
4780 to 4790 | 0.04 mag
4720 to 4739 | -0.02 mag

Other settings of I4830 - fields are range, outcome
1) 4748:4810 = 24.1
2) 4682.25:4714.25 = 22.9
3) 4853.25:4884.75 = 21.8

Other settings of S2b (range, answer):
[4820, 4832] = 24.6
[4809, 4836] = 24.6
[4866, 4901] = 22.8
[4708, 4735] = 23.3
